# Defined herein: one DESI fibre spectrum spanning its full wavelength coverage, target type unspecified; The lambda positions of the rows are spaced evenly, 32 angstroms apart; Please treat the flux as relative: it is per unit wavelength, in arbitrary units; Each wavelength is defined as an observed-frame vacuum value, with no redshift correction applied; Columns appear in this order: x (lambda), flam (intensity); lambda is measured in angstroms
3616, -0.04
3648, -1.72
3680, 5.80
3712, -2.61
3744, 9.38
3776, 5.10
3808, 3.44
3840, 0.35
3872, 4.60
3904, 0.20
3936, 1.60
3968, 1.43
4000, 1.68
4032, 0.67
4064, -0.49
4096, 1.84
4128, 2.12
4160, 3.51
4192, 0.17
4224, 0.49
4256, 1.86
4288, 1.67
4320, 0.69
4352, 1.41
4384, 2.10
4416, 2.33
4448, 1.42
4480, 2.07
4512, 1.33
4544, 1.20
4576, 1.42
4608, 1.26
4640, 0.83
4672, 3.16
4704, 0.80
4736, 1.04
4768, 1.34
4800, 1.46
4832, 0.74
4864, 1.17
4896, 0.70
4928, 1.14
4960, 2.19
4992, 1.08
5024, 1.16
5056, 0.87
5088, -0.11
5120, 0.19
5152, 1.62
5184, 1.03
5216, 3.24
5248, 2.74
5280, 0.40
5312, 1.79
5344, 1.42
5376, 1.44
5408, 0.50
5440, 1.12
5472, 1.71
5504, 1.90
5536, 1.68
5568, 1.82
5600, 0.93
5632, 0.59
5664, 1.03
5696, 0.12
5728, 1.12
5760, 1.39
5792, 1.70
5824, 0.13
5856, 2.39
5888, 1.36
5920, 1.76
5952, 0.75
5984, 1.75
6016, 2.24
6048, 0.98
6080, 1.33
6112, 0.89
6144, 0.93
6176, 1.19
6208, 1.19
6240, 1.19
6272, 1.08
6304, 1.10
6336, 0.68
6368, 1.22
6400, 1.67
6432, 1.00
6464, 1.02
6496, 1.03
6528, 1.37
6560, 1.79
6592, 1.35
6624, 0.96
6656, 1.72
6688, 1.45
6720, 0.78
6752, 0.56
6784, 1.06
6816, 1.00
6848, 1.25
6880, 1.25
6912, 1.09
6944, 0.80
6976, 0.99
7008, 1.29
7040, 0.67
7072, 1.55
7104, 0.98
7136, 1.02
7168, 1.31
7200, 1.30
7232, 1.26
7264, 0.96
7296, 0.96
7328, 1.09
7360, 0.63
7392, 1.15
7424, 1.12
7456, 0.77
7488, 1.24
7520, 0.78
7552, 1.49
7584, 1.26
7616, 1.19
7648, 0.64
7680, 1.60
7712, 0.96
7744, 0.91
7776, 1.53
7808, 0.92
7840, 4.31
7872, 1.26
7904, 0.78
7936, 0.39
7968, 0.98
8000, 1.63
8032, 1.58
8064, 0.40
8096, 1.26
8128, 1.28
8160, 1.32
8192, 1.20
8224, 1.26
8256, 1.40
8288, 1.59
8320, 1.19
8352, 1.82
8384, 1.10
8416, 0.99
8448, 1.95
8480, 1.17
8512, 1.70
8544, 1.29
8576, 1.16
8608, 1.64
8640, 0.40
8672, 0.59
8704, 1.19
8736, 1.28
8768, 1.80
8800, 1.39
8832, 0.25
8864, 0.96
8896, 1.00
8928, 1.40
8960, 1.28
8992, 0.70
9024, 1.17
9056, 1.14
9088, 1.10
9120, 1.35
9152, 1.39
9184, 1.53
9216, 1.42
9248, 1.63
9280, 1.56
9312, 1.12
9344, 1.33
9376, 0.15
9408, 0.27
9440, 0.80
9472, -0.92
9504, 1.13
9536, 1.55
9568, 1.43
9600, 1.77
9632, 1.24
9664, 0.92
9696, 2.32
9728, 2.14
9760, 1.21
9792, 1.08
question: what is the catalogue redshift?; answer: 1.101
